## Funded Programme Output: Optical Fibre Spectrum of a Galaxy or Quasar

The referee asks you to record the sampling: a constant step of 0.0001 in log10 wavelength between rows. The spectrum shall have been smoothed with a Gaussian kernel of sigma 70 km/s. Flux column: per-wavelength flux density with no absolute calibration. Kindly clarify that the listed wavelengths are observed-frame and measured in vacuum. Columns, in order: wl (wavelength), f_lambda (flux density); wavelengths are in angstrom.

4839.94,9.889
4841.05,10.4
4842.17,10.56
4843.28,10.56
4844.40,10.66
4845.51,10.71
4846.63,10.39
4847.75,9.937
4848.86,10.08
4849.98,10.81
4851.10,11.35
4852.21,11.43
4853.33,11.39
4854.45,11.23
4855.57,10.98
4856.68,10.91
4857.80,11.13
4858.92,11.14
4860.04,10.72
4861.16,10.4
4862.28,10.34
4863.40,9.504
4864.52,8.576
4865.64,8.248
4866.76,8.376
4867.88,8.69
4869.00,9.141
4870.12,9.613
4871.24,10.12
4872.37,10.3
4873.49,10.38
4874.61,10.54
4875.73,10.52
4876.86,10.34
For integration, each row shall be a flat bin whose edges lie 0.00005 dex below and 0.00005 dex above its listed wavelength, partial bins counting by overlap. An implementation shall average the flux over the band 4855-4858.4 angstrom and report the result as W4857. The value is 11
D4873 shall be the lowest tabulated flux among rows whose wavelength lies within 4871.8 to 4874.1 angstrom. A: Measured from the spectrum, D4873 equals 10.3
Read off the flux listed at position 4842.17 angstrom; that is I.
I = 10.56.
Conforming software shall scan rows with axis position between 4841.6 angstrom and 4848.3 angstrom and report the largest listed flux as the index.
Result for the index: 10.71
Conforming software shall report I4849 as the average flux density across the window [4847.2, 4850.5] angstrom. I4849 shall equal 10.3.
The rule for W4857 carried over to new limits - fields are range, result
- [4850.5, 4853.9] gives 11.4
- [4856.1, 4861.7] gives 10.9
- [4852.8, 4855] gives 11.3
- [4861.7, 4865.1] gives 9.47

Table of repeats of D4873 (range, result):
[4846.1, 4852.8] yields 9.937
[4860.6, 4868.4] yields 8.248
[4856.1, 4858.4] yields 10.91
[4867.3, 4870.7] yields 8.69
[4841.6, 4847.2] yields 10.39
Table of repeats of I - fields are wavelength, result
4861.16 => 10.4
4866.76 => 8.376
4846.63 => 10.39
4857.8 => 11.13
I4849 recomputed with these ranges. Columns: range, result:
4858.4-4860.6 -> 10.9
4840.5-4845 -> 10.5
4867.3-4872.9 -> 9.56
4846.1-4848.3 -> 10.1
